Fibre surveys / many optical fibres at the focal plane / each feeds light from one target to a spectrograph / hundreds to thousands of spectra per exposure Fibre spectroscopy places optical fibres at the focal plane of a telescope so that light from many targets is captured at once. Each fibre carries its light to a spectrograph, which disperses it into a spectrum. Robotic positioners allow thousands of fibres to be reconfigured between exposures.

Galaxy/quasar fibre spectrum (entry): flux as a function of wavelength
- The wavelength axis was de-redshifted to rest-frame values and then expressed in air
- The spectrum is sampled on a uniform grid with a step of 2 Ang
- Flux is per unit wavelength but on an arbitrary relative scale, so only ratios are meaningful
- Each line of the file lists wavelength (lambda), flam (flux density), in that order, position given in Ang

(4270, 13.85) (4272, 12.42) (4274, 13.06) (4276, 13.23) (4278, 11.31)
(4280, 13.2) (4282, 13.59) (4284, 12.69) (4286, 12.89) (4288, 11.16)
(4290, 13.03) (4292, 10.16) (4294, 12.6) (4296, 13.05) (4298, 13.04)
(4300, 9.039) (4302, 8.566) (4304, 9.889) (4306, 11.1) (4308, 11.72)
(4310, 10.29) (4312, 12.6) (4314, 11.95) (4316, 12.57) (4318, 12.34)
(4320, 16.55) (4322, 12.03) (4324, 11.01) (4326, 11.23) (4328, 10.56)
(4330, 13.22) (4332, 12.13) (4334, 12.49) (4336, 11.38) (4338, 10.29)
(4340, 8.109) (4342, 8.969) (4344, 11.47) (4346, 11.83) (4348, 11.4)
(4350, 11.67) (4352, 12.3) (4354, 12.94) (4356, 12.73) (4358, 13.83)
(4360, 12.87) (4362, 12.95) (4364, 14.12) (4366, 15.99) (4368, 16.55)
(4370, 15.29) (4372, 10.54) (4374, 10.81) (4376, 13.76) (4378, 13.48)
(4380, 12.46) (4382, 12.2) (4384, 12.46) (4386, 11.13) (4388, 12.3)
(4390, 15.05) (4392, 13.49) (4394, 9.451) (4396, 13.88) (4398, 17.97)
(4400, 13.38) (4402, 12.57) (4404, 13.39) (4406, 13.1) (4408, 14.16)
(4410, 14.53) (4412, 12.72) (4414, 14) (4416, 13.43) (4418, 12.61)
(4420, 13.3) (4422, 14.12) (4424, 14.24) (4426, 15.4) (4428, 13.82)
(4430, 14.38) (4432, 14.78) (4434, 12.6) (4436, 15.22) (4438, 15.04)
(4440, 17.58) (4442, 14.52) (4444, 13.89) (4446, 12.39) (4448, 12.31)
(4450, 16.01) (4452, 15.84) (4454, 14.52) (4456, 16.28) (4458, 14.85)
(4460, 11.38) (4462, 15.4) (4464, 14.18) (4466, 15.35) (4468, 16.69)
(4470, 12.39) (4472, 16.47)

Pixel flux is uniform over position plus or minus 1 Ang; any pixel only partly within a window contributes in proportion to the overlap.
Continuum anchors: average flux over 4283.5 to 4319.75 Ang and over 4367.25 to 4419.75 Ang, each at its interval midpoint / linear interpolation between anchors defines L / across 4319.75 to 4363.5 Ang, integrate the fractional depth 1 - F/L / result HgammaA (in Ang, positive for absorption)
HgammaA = 1.8 Ang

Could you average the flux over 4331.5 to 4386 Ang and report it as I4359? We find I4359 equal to 12.4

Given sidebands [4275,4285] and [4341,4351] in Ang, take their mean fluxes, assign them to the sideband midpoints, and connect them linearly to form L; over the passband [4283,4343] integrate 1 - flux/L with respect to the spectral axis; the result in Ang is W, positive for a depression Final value 1.89 Ang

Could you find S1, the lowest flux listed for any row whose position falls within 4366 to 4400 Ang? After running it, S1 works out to 9.451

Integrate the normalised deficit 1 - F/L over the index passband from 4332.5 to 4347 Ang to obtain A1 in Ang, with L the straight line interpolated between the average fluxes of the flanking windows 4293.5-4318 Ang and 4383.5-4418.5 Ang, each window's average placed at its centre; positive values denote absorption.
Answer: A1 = 1.7 Ang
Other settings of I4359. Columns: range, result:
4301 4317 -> 11.1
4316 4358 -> 11.8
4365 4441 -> 13.7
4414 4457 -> 14.4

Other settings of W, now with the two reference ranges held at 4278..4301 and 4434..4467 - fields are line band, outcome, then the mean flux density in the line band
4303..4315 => 1.17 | 11.3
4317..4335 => 0.47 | 12.4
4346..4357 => 0.79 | 12.2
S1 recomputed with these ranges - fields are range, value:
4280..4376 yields 8.109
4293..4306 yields 8.566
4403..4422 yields 12.61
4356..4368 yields 12.73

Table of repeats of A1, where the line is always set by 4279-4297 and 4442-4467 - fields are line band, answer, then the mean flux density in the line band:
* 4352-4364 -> 0.2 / 13.1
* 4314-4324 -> -0.1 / 13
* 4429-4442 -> -0.7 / 14.9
